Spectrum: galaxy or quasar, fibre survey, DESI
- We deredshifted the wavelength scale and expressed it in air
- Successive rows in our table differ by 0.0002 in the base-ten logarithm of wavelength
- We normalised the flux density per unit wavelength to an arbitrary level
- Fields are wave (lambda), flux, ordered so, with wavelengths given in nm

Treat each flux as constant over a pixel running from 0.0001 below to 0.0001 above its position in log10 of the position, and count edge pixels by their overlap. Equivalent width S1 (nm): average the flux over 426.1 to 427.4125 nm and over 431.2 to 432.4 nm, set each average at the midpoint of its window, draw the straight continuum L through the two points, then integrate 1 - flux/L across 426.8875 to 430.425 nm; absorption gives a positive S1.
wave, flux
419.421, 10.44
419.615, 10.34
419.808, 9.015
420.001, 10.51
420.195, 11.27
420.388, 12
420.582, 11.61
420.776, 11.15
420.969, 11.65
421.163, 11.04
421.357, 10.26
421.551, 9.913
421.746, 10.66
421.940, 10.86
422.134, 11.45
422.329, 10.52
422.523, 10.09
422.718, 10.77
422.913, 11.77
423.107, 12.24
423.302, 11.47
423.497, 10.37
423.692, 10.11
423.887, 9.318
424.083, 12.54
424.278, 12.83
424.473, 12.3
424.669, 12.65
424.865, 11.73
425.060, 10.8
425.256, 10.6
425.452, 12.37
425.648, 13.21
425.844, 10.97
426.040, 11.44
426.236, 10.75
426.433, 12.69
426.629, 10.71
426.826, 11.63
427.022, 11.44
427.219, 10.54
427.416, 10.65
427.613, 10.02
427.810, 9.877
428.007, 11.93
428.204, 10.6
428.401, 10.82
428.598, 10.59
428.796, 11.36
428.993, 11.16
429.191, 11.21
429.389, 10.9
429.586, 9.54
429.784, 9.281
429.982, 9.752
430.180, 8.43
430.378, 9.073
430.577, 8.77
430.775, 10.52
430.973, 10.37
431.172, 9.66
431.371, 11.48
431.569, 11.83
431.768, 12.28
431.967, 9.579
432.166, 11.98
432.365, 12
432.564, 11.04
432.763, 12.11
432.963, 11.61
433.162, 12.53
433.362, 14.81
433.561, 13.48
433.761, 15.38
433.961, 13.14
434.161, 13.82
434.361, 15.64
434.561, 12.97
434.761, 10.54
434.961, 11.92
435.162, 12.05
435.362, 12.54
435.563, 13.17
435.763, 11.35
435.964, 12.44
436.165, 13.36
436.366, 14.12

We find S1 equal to 0.27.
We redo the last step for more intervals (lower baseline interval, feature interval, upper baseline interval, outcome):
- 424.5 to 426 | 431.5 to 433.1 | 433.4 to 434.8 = 0.21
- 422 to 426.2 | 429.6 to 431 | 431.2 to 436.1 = 0.31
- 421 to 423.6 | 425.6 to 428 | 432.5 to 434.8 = 0.13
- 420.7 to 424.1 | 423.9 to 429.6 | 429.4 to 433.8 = -0.17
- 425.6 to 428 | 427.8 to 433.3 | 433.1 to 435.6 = 0.64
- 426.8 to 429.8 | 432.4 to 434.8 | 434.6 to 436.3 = -0.26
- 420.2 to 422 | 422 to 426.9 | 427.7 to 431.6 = -0.30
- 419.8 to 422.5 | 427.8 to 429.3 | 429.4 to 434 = 0.02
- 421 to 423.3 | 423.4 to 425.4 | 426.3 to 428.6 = -0.07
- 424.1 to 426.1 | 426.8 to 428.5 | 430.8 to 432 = 0.11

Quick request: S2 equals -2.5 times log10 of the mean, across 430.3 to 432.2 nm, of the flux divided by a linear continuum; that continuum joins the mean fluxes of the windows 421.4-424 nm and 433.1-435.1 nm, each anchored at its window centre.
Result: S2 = 0.21 mag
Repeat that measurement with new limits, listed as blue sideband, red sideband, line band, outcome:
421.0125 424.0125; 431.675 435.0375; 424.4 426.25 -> -0.04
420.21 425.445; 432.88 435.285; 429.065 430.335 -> 0.25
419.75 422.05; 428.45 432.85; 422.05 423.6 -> -0.03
